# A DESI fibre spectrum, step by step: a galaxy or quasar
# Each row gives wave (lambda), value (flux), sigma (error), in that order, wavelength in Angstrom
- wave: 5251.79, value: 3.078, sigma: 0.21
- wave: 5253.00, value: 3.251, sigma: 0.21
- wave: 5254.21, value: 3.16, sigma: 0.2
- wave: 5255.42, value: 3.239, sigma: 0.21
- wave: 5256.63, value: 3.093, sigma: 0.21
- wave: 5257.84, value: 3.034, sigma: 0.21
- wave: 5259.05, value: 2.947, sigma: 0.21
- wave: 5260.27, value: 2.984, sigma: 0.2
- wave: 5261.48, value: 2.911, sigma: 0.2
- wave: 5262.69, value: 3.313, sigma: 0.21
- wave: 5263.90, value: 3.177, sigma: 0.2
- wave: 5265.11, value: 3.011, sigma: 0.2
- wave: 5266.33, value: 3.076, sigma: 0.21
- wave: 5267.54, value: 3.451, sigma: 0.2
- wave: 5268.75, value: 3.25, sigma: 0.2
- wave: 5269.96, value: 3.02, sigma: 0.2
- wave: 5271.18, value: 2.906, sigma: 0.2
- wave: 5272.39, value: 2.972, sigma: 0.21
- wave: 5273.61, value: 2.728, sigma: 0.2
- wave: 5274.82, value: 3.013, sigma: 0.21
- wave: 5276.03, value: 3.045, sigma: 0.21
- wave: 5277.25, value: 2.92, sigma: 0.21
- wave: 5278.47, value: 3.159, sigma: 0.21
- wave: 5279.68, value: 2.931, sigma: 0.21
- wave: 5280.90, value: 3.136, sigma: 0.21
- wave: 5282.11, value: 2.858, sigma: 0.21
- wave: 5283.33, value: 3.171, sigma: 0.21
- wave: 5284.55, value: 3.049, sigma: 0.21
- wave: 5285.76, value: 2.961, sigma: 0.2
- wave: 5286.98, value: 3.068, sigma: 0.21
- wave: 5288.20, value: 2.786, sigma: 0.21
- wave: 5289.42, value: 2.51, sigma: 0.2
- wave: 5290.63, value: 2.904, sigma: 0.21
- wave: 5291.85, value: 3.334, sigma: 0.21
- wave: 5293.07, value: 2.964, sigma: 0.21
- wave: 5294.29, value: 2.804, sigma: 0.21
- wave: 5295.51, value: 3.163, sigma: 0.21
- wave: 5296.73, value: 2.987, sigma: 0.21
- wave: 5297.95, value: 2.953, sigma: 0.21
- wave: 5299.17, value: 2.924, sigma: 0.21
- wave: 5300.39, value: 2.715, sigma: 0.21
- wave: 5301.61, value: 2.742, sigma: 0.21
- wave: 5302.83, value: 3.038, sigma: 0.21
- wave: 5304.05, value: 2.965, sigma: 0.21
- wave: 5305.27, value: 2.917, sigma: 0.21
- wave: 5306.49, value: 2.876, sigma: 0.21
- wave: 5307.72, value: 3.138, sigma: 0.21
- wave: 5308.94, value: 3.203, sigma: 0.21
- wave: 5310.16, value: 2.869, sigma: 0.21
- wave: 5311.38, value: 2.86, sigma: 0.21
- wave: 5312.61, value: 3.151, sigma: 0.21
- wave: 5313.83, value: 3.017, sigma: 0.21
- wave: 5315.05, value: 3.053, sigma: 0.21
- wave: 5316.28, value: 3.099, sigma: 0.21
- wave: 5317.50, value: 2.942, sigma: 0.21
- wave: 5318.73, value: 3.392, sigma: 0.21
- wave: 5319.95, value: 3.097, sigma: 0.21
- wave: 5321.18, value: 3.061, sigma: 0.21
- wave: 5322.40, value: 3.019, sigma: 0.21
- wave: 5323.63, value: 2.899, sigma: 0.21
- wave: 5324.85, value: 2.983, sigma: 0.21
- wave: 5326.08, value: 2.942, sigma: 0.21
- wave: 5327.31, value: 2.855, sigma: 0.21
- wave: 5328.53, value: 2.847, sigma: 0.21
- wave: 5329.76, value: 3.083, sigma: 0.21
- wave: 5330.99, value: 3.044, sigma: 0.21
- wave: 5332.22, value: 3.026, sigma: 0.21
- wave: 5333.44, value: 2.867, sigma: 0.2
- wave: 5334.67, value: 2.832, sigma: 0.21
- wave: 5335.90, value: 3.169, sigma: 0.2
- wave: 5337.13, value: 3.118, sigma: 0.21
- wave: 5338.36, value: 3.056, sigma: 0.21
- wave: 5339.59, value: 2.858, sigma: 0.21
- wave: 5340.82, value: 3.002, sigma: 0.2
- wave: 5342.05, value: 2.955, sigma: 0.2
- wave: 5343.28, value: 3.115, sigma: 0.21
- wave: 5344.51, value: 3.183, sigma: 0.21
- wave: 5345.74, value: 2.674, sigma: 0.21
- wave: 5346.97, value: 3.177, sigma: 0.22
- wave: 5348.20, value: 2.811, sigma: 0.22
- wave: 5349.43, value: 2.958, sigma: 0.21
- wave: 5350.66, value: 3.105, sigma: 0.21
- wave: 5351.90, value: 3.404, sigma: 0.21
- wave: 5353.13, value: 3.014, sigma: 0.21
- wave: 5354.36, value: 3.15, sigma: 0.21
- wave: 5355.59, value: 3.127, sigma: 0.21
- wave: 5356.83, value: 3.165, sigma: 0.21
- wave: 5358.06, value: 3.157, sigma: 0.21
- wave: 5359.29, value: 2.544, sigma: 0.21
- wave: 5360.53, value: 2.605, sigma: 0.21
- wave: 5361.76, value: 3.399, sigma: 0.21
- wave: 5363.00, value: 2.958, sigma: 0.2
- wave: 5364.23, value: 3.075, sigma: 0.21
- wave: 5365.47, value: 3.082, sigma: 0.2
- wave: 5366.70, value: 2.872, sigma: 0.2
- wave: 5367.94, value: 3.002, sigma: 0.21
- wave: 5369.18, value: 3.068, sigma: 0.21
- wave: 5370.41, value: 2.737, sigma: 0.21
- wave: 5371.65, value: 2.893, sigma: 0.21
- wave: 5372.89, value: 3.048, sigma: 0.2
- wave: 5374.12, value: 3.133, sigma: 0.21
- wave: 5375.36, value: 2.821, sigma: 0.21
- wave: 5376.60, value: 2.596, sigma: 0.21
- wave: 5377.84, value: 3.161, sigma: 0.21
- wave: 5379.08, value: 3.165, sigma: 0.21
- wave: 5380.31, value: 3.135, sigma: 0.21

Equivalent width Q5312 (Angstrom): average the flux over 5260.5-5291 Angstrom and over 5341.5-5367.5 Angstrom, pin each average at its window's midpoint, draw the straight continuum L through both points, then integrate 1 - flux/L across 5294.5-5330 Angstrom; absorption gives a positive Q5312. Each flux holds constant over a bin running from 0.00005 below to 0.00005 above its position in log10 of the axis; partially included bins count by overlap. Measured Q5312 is 0.4 Angstrom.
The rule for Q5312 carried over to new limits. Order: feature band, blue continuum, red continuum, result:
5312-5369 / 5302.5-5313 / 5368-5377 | -1.28 Angstrom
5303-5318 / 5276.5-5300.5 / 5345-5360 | -0.10 Angstrom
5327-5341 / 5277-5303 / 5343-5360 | 0.16 Angstrom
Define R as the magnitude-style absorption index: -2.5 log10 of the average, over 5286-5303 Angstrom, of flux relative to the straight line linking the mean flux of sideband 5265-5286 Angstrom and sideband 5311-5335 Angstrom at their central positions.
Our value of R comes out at 0.04 mag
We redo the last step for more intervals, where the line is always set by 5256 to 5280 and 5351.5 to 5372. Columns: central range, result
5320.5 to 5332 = 0.02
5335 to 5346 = 0.00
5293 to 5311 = 0.03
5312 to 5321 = -0.03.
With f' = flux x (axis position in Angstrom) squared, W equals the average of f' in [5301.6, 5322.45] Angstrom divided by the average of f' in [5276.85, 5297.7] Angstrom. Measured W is 1.03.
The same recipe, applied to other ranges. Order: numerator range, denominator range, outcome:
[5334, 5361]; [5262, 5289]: 1.02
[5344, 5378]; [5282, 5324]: 1.02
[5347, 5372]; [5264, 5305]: 1.04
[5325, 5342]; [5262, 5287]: 1.00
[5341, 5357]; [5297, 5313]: 1.06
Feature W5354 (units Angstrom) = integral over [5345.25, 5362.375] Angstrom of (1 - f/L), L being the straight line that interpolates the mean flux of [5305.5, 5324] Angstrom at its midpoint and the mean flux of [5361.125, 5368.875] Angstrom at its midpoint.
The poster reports 0.2 Angstrom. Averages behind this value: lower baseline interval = 3.04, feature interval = 3.02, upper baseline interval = 3.06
